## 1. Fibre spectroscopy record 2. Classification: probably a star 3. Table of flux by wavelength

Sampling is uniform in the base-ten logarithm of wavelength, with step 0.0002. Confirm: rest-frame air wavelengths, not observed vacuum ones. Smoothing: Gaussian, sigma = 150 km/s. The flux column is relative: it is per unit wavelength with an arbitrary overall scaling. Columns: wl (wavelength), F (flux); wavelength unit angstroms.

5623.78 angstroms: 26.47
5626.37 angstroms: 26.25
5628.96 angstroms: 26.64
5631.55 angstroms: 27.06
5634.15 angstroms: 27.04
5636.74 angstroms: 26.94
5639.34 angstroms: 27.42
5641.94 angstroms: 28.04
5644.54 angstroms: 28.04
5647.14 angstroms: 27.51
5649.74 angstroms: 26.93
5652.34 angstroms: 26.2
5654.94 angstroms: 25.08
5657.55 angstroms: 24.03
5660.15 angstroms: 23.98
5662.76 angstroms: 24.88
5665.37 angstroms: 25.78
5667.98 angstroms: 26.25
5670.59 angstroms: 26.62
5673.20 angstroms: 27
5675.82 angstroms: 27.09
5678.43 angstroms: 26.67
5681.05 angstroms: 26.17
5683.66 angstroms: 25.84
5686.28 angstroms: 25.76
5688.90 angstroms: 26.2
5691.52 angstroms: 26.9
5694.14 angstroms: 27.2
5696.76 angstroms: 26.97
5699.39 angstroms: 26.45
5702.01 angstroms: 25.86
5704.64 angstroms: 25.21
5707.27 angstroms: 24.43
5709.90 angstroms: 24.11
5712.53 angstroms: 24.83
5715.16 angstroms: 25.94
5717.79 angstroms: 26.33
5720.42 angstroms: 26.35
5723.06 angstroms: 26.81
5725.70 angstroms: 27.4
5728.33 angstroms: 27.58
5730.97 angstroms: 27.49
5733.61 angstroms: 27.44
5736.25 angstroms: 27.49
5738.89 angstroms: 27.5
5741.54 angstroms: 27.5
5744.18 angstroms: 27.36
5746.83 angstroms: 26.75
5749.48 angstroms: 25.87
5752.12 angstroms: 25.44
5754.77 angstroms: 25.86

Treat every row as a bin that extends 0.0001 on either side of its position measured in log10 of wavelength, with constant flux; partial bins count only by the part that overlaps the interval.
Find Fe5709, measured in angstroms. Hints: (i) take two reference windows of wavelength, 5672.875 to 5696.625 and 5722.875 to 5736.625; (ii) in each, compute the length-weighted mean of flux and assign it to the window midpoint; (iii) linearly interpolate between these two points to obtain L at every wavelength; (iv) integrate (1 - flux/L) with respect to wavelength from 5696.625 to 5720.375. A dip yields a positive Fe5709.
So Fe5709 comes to 1.3 angstroms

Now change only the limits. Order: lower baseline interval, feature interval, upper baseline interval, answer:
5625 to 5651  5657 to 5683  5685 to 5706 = 0.8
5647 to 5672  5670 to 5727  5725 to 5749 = 0.7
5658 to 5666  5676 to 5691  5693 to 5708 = -0.5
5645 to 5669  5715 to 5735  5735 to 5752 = -0.2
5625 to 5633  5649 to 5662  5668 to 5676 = 0.8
